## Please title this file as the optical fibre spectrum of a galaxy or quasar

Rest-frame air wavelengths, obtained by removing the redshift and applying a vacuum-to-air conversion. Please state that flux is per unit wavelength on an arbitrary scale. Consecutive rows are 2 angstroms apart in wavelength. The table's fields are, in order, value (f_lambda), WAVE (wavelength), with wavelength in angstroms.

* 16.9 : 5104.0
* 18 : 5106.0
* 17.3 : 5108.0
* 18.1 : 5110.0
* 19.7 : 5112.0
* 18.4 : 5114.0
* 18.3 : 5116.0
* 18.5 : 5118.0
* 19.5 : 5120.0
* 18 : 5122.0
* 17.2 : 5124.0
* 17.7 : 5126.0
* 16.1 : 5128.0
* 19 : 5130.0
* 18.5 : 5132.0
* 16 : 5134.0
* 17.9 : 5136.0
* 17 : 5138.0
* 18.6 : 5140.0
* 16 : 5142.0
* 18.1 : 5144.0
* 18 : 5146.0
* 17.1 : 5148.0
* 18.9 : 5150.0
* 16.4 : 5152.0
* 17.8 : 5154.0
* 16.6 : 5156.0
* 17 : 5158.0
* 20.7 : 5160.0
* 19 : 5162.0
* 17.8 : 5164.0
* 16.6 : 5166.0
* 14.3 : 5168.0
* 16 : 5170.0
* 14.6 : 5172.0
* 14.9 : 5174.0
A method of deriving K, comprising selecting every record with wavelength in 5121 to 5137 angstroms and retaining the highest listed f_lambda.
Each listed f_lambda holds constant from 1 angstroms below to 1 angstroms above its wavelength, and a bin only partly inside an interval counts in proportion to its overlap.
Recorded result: 19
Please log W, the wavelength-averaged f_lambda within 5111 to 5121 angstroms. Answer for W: 18.9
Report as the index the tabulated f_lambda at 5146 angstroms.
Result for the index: 18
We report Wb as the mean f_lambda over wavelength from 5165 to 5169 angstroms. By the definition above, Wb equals 15.5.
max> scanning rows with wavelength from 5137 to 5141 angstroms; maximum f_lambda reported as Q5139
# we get 18.6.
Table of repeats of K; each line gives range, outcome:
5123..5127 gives 17.7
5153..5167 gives 20.7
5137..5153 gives 18.9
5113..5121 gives 19.5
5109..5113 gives 19.7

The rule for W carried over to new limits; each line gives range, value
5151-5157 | 16.9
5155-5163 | 18.3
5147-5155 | 17.6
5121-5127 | 17.6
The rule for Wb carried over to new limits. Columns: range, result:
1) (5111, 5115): 19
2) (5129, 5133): 18.8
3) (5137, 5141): 17.8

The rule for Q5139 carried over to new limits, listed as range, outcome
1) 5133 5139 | 17.9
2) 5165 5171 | 16.6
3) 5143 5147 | 18.1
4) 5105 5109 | 18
